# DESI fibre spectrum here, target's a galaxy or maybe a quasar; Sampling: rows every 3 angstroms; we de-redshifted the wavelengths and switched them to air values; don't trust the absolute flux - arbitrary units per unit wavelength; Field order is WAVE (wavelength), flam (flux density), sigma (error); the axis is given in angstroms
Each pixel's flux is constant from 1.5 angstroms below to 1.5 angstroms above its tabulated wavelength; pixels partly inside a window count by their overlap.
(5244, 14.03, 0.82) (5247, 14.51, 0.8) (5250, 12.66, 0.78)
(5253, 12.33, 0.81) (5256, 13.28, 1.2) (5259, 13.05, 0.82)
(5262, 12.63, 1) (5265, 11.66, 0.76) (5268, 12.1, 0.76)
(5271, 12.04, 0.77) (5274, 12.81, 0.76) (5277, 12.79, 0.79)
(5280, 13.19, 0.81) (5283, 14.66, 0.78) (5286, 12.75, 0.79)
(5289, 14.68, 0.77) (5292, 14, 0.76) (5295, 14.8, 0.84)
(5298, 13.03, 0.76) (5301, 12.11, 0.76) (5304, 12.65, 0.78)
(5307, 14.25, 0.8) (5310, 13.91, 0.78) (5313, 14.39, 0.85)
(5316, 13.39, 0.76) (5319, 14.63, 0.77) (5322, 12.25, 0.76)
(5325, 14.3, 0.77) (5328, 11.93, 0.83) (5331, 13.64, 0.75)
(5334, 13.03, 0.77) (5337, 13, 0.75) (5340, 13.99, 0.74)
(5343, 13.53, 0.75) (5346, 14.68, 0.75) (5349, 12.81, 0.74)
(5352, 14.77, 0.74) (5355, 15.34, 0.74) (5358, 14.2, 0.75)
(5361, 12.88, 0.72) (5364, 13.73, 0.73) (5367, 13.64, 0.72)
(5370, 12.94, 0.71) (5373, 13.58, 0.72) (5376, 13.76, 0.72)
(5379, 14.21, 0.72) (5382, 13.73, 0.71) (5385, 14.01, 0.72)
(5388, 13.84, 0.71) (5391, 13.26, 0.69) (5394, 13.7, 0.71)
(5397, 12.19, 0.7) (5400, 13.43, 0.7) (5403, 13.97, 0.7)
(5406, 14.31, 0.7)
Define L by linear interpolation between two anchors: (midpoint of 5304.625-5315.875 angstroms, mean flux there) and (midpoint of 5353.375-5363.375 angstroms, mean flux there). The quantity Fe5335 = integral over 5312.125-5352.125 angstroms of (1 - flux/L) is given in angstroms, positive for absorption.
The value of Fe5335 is 1.4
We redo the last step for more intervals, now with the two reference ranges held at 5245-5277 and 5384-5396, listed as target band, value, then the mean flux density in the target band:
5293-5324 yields -1.19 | 13.6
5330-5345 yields -0.24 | 13.5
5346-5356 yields -0.71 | 14.3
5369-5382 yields -0.13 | 13.7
